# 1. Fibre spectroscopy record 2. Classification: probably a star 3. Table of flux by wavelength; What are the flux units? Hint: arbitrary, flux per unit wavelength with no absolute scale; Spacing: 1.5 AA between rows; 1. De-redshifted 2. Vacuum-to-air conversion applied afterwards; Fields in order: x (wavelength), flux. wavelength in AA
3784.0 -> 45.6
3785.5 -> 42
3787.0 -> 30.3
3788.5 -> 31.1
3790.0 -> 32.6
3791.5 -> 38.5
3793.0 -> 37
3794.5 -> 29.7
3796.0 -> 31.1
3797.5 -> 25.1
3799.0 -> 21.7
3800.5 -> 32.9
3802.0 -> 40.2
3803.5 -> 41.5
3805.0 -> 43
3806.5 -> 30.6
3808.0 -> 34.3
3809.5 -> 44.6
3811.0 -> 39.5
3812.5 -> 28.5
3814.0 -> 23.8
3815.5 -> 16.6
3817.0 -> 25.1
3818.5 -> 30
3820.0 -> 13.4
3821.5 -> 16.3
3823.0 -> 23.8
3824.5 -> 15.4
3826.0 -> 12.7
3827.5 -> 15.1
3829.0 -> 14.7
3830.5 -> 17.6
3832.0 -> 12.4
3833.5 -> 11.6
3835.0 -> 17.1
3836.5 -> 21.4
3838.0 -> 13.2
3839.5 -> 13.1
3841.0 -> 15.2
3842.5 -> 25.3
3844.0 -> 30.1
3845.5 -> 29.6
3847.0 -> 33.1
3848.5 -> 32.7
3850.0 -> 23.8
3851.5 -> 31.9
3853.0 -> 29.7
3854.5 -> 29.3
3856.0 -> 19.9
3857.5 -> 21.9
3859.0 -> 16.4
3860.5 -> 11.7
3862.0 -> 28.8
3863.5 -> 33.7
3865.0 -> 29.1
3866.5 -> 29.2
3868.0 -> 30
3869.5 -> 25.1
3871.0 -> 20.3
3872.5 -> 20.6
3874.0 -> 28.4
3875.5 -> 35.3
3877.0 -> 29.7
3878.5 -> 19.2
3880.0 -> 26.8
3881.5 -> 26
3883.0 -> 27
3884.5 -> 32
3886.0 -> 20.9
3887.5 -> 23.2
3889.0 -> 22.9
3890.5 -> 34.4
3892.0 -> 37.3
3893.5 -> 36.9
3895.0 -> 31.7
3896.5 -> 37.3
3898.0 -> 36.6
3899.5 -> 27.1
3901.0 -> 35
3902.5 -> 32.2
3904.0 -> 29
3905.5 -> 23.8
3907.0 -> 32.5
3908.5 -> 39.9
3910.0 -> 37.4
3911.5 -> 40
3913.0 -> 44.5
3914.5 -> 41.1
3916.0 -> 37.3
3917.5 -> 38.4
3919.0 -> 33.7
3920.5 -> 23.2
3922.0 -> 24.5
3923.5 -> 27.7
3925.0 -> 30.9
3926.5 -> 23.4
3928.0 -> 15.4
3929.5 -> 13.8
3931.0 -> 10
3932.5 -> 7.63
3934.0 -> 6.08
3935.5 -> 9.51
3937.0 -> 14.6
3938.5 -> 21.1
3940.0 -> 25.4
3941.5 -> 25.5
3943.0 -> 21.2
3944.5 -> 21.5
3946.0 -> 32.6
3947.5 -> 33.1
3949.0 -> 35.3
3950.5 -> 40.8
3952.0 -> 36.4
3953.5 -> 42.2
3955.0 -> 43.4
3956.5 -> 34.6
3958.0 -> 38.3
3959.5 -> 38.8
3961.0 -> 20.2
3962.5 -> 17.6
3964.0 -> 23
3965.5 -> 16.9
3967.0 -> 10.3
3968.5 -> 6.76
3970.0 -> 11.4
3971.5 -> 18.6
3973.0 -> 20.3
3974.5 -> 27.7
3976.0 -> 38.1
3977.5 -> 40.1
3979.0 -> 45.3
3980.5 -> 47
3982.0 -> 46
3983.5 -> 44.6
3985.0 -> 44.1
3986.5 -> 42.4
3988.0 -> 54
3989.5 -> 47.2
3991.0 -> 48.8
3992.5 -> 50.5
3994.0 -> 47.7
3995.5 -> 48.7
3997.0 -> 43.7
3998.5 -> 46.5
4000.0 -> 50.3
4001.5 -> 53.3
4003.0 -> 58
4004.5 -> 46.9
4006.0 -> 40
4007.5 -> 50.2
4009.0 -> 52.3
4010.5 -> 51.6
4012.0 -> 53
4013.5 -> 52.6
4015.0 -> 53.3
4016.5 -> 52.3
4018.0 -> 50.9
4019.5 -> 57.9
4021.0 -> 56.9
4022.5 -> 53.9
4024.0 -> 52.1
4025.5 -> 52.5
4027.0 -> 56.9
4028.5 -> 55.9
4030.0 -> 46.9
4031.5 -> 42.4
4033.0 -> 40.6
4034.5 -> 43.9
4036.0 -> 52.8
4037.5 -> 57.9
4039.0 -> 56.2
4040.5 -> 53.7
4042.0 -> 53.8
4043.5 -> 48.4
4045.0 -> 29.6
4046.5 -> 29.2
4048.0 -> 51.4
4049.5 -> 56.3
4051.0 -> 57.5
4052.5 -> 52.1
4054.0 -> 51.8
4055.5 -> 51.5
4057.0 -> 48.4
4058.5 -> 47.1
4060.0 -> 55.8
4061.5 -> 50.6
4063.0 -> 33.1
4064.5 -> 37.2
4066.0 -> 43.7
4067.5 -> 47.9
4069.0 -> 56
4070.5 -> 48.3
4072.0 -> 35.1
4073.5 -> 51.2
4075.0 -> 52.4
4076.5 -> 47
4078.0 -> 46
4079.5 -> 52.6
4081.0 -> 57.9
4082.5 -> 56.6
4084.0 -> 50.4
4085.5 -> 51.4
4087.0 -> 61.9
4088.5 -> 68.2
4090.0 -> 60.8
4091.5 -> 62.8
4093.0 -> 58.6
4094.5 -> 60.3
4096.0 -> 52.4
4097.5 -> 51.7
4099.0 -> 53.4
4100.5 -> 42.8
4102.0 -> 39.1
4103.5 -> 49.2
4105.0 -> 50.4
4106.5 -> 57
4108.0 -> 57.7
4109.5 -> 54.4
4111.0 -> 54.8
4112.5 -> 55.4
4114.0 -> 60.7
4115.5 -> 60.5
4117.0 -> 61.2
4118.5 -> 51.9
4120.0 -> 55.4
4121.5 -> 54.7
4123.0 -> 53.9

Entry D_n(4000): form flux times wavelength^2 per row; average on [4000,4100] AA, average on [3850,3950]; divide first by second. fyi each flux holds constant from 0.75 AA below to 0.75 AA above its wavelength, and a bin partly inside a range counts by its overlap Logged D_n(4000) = 2.02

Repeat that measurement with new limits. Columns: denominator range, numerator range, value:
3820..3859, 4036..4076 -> 2.59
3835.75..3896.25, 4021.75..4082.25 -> 2.05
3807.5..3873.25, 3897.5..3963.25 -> 1.29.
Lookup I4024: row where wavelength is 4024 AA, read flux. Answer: 52.1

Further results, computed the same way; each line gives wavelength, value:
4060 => 55.8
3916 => 37.3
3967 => 10.3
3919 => 33.7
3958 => 38.3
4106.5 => 57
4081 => 57.9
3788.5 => 31.1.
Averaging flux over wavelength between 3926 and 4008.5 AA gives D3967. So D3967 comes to 32.8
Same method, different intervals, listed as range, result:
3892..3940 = 27.9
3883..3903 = 31.2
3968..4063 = 46.8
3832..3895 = 25.4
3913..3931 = 28.1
